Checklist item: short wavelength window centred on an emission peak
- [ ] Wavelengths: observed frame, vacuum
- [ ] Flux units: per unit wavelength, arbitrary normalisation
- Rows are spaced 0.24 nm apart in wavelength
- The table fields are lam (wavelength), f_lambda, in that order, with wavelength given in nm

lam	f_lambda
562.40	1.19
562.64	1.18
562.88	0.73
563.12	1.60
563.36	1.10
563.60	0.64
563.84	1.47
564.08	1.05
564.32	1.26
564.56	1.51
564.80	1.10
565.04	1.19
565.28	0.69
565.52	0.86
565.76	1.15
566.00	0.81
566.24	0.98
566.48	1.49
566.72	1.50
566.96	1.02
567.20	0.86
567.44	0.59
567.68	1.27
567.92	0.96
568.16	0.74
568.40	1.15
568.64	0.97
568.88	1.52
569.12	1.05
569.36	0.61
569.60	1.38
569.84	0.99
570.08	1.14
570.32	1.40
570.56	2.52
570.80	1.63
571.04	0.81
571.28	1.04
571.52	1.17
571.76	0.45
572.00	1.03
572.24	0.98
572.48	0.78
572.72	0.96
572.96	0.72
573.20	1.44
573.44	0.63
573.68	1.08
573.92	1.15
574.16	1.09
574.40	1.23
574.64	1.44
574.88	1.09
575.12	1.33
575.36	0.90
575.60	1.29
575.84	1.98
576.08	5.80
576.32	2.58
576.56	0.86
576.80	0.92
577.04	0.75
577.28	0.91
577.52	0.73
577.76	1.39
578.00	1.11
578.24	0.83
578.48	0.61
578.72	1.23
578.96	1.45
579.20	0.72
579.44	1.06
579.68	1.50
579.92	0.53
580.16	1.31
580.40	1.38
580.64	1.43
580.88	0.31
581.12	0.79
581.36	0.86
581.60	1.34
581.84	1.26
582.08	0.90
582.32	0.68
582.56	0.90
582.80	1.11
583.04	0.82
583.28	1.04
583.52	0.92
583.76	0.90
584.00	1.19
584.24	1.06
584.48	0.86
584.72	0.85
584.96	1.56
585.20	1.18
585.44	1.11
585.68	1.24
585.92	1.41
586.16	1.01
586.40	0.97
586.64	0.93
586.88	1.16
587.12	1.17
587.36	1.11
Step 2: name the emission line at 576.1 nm [O III]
